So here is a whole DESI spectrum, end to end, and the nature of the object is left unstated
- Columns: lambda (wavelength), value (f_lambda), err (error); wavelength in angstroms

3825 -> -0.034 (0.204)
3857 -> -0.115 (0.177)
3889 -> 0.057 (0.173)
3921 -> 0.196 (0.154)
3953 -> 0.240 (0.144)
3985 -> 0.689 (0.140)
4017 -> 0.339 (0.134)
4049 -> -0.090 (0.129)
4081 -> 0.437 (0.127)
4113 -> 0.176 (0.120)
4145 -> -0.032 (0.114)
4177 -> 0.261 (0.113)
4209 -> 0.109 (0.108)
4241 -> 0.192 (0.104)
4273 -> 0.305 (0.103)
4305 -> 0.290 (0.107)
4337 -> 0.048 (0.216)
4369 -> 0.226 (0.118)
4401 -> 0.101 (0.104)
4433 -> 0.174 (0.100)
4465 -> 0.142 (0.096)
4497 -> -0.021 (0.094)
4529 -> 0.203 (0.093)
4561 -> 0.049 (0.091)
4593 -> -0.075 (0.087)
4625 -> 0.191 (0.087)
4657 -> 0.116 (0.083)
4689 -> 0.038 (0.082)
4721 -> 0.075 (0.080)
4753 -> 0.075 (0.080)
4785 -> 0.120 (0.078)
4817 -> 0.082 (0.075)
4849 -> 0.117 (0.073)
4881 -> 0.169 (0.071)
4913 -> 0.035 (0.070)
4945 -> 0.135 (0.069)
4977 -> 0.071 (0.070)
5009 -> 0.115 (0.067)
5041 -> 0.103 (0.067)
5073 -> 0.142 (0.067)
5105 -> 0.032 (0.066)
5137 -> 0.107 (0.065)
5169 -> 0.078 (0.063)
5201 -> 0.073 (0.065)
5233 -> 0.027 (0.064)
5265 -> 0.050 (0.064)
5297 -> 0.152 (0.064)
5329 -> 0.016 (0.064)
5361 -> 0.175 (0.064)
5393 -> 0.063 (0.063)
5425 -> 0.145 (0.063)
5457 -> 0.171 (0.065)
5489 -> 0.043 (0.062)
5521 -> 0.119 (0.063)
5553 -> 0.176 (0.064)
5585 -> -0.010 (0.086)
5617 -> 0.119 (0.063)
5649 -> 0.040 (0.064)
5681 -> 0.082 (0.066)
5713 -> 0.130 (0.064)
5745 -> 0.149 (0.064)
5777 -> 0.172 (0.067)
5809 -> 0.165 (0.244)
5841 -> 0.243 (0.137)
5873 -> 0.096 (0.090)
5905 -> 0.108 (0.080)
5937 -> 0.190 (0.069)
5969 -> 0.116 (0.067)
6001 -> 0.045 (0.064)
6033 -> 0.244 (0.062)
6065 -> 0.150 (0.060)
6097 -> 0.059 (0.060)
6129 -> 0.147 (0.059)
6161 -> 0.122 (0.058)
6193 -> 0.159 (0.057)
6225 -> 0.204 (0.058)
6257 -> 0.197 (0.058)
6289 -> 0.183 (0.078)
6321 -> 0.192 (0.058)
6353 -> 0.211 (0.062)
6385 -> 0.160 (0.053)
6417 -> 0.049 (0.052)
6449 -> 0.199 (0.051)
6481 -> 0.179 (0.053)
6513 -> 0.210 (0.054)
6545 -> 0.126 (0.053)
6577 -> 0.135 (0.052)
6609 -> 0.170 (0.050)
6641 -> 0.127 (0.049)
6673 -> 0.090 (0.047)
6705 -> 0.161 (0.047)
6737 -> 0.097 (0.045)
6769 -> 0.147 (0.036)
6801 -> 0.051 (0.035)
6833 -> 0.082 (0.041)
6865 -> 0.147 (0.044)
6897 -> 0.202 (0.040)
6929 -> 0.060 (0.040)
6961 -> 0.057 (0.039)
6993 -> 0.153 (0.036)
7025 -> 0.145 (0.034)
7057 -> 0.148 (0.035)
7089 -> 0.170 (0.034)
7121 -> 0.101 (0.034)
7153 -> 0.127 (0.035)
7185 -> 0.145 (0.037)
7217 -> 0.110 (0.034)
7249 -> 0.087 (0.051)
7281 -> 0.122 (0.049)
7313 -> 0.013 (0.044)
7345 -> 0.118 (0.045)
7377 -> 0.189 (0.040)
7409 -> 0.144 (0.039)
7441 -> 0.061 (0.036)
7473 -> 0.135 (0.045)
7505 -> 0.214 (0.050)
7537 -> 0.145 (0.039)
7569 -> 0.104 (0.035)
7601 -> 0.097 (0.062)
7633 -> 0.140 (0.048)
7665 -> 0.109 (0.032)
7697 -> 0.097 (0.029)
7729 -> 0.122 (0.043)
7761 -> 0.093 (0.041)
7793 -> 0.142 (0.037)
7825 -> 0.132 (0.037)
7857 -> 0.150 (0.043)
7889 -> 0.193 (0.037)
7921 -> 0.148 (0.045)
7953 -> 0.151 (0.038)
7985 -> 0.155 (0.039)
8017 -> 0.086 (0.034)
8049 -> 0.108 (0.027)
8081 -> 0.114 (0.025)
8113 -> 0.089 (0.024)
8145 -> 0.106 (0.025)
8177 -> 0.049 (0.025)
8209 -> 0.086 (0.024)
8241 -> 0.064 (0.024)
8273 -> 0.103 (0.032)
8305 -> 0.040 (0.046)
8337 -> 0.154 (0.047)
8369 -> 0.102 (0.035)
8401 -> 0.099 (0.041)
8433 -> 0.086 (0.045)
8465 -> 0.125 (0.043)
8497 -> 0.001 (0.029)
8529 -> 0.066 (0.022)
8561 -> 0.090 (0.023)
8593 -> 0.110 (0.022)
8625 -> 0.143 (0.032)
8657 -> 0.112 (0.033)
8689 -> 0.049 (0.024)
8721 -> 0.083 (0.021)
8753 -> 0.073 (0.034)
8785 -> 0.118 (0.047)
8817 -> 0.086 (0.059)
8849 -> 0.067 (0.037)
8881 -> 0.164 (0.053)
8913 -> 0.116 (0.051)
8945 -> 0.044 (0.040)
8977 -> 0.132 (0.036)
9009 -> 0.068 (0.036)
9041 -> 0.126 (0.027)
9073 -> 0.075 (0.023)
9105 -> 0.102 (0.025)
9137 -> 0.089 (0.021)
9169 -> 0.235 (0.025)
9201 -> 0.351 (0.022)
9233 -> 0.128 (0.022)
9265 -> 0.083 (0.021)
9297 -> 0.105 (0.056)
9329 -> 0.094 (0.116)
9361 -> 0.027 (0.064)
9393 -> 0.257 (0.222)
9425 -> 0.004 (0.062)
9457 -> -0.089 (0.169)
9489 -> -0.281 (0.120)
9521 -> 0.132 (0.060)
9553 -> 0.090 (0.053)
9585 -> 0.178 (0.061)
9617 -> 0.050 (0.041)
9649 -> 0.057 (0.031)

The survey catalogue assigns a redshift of 1.46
